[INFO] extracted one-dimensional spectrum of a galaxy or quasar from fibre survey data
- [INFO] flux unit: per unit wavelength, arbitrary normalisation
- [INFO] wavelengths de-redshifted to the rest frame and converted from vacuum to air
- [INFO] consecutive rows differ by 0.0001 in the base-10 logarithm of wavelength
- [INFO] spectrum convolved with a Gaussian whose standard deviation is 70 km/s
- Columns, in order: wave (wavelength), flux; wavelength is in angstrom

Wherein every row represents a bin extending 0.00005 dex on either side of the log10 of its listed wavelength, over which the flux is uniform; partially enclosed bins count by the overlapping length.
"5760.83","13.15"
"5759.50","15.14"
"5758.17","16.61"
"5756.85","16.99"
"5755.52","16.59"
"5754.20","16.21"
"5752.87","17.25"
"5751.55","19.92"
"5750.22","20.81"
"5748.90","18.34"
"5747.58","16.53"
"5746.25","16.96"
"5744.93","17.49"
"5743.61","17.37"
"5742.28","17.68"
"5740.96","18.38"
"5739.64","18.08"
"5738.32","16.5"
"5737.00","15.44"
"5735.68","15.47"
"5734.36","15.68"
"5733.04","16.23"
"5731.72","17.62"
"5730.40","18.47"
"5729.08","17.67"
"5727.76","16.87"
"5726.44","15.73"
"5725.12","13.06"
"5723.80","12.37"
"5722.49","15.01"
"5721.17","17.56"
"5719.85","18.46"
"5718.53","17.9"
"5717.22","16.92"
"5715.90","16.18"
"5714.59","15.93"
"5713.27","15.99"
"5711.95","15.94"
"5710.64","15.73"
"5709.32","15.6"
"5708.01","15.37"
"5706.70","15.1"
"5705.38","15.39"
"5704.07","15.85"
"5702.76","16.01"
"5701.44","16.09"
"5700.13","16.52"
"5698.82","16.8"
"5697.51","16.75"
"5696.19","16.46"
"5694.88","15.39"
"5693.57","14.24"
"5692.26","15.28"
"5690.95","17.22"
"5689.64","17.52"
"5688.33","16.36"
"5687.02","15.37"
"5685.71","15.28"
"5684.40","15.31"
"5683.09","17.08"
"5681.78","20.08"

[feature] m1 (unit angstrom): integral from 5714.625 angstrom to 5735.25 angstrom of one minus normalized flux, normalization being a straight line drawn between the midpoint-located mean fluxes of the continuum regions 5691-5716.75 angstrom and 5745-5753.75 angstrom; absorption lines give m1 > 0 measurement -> 0.7 angstrom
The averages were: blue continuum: 15.9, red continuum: 18.2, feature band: 16.4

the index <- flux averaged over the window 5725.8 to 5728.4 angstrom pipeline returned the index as 16.3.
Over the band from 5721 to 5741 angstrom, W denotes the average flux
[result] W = 16.2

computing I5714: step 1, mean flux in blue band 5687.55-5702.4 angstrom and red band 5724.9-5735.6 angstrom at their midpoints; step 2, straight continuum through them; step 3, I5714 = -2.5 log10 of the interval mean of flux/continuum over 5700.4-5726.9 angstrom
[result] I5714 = 0.04 mag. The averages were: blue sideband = 16.2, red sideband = 16.5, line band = 15.8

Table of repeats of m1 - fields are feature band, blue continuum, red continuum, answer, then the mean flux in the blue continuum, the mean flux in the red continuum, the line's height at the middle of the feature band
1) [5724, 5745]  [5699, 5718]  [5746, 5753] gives 1.1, 15.9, 18.5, 17.5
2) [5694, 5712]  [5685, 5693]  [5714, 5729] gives 0.2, 16.1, 16.1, 16.1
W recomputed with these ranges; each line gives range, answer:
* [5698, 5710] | 15.9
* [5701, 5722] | 16.2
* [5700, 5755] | 16.6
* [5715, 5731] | 16.3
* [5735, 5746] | 17.1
